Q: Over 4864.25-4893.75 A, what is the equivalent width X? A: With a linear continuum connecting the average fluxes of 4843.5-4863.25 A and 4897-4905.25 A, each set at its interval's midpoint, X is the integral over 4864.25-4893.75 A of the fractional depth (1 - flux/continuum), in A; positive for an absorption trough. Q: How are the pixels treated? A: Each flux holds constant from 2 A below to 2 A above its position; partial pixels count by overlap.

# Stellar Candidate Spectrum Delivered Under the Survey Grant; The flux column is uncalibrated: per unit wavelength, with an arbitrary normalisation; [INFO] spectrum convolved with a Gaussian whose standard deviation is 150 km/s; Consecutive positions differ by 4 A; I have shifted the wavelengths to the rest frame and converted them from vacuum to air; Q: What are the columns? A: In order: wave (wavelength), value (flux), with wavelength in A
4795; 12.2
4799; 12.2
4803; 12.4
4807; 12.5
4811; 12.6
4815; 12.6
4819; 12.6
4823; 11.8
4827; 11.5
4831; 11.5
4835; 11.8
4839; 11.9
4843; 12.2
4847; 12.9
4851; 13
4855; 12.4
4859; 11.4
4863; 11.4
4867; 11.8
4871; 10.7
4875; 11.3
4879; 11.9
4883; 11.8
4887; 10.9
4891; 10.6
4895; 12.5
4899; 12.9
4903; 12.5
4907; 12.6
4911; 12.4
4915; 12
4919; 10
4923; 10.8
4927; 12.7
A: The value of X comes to 2.8 A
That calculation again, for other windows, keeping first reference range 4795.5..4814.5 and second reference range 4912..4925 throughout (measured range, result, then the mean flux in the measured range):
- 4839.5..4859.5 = -0.90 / 12.4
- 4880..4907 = -1.38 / 11.9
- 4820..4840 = 0.63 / 11.7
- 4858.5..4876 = 0.53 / 11.3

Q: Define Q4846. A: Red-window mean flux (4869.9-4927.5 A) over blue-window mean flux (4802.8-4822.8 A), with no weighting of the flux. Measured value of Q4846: 0.9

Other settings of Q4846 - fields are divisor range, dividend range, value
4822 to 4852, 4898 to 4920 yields 1.01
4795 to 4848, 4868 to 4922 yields 0.96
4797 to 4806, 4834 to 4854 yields 1.01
